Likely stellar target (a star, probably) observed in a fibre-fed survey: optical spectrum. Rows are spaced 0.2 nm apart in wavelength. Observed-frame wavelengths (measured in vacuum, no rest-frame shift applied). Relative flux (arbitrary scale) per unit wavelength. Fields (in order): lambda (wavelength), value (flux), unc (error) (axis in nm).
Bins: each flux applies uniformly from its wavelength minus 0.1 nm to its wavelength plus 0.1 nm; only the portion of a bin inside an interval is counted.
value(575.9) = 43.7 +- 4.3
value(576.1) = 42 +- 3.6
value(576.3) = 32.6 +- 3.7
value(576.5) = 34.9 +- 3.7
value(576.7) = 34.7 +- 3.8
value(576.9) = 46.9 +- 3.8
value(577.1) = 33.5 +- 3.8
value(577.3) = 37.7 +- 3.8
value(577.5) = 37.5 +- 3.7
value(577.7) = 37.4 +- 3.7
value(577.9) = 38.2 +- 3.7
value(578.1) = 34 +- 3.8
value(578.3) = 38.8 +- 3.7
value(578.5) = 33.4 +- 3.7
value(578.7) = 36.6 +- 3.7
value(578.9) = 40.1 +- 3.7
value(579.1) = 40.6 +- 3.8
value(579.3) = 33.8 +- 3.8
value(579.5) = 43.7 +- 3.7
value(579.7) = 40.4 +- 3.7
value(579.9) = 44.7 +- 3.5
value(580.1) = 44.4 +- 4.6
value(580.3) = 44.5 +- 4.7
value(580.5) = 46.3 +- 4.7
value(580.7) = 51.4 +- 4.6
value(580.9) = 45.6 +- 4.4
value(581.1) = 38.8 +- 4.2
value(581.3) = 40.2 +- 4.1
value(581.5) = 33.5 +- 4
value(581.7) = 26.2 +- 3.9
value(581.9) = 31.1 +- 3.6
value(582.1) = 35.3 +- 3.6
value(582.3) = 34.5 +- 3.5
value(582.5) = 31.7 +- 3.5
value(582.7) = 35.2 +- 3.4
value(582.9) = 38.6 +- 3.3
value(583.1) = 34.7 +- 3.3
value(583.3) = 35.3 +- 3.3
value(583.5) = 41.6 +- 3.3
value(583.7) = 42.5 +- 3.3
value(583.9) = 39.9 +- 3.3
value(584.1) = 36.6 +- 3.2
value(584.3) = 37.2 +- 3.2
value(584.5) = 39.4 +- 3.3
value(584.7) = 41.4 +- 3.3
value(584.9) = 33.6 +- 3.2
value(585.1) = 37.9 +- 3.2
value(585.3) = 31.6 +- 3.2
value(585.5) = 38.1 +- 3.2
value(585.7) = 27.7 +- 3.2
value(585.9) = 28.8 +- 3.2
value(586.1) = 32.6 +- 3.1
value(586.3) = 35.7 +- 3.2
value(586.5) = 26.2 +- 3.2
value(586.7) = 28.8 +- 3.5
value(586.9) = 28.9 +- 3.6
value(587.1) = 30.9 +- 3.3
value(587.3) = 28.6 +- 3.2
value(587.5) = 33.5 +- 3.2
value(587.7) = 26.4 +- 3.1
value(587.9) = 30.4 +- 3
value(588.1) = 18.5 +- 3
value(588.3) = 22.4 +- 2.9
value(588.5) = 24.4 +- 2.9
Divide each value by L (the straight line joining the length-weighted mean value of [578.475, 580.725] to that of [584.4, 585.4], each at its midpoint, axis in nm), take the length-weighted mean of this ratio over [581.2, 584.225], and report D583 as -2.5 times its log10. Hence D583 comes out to 0.08 mag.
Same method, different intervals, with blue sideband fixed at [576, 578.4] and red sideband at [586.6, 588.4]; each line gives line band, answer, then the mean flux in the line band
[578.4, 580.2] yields -0.128 mag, 39.7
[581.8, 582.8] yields -0.034 mag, 33.6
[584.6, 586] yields -0.151 mag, 34.2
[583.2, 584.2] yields -0.247 mag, 39.2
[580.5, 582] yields -0.153 mag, 38.7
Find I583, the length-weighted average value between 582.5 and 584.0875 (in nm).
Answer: 37.8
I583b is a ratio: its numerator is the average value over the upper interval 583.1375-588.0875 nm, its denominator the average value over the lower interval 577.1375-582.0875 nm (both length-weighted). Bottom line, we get 0.9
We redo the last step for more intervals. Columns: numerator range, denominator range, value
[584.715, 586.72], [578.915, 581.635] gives 0.78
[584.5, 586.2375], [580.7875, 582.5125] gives 0.97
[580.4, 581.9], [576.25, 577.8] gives 1.07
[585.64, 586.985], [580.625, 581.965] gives 0.79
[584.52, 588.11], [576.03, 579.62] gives 0.84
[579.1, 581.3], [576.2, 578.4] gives 1.17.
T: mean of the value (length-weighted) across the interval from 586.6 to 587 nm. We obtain 28.9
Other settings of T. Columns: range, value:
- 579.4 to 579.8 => 42.1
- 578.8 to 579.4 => 38.2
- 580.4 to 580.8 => 48.9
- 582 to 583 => 35.1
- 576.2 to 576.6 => 33.7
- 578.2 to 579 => 37.2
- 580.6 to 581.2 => 45.3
